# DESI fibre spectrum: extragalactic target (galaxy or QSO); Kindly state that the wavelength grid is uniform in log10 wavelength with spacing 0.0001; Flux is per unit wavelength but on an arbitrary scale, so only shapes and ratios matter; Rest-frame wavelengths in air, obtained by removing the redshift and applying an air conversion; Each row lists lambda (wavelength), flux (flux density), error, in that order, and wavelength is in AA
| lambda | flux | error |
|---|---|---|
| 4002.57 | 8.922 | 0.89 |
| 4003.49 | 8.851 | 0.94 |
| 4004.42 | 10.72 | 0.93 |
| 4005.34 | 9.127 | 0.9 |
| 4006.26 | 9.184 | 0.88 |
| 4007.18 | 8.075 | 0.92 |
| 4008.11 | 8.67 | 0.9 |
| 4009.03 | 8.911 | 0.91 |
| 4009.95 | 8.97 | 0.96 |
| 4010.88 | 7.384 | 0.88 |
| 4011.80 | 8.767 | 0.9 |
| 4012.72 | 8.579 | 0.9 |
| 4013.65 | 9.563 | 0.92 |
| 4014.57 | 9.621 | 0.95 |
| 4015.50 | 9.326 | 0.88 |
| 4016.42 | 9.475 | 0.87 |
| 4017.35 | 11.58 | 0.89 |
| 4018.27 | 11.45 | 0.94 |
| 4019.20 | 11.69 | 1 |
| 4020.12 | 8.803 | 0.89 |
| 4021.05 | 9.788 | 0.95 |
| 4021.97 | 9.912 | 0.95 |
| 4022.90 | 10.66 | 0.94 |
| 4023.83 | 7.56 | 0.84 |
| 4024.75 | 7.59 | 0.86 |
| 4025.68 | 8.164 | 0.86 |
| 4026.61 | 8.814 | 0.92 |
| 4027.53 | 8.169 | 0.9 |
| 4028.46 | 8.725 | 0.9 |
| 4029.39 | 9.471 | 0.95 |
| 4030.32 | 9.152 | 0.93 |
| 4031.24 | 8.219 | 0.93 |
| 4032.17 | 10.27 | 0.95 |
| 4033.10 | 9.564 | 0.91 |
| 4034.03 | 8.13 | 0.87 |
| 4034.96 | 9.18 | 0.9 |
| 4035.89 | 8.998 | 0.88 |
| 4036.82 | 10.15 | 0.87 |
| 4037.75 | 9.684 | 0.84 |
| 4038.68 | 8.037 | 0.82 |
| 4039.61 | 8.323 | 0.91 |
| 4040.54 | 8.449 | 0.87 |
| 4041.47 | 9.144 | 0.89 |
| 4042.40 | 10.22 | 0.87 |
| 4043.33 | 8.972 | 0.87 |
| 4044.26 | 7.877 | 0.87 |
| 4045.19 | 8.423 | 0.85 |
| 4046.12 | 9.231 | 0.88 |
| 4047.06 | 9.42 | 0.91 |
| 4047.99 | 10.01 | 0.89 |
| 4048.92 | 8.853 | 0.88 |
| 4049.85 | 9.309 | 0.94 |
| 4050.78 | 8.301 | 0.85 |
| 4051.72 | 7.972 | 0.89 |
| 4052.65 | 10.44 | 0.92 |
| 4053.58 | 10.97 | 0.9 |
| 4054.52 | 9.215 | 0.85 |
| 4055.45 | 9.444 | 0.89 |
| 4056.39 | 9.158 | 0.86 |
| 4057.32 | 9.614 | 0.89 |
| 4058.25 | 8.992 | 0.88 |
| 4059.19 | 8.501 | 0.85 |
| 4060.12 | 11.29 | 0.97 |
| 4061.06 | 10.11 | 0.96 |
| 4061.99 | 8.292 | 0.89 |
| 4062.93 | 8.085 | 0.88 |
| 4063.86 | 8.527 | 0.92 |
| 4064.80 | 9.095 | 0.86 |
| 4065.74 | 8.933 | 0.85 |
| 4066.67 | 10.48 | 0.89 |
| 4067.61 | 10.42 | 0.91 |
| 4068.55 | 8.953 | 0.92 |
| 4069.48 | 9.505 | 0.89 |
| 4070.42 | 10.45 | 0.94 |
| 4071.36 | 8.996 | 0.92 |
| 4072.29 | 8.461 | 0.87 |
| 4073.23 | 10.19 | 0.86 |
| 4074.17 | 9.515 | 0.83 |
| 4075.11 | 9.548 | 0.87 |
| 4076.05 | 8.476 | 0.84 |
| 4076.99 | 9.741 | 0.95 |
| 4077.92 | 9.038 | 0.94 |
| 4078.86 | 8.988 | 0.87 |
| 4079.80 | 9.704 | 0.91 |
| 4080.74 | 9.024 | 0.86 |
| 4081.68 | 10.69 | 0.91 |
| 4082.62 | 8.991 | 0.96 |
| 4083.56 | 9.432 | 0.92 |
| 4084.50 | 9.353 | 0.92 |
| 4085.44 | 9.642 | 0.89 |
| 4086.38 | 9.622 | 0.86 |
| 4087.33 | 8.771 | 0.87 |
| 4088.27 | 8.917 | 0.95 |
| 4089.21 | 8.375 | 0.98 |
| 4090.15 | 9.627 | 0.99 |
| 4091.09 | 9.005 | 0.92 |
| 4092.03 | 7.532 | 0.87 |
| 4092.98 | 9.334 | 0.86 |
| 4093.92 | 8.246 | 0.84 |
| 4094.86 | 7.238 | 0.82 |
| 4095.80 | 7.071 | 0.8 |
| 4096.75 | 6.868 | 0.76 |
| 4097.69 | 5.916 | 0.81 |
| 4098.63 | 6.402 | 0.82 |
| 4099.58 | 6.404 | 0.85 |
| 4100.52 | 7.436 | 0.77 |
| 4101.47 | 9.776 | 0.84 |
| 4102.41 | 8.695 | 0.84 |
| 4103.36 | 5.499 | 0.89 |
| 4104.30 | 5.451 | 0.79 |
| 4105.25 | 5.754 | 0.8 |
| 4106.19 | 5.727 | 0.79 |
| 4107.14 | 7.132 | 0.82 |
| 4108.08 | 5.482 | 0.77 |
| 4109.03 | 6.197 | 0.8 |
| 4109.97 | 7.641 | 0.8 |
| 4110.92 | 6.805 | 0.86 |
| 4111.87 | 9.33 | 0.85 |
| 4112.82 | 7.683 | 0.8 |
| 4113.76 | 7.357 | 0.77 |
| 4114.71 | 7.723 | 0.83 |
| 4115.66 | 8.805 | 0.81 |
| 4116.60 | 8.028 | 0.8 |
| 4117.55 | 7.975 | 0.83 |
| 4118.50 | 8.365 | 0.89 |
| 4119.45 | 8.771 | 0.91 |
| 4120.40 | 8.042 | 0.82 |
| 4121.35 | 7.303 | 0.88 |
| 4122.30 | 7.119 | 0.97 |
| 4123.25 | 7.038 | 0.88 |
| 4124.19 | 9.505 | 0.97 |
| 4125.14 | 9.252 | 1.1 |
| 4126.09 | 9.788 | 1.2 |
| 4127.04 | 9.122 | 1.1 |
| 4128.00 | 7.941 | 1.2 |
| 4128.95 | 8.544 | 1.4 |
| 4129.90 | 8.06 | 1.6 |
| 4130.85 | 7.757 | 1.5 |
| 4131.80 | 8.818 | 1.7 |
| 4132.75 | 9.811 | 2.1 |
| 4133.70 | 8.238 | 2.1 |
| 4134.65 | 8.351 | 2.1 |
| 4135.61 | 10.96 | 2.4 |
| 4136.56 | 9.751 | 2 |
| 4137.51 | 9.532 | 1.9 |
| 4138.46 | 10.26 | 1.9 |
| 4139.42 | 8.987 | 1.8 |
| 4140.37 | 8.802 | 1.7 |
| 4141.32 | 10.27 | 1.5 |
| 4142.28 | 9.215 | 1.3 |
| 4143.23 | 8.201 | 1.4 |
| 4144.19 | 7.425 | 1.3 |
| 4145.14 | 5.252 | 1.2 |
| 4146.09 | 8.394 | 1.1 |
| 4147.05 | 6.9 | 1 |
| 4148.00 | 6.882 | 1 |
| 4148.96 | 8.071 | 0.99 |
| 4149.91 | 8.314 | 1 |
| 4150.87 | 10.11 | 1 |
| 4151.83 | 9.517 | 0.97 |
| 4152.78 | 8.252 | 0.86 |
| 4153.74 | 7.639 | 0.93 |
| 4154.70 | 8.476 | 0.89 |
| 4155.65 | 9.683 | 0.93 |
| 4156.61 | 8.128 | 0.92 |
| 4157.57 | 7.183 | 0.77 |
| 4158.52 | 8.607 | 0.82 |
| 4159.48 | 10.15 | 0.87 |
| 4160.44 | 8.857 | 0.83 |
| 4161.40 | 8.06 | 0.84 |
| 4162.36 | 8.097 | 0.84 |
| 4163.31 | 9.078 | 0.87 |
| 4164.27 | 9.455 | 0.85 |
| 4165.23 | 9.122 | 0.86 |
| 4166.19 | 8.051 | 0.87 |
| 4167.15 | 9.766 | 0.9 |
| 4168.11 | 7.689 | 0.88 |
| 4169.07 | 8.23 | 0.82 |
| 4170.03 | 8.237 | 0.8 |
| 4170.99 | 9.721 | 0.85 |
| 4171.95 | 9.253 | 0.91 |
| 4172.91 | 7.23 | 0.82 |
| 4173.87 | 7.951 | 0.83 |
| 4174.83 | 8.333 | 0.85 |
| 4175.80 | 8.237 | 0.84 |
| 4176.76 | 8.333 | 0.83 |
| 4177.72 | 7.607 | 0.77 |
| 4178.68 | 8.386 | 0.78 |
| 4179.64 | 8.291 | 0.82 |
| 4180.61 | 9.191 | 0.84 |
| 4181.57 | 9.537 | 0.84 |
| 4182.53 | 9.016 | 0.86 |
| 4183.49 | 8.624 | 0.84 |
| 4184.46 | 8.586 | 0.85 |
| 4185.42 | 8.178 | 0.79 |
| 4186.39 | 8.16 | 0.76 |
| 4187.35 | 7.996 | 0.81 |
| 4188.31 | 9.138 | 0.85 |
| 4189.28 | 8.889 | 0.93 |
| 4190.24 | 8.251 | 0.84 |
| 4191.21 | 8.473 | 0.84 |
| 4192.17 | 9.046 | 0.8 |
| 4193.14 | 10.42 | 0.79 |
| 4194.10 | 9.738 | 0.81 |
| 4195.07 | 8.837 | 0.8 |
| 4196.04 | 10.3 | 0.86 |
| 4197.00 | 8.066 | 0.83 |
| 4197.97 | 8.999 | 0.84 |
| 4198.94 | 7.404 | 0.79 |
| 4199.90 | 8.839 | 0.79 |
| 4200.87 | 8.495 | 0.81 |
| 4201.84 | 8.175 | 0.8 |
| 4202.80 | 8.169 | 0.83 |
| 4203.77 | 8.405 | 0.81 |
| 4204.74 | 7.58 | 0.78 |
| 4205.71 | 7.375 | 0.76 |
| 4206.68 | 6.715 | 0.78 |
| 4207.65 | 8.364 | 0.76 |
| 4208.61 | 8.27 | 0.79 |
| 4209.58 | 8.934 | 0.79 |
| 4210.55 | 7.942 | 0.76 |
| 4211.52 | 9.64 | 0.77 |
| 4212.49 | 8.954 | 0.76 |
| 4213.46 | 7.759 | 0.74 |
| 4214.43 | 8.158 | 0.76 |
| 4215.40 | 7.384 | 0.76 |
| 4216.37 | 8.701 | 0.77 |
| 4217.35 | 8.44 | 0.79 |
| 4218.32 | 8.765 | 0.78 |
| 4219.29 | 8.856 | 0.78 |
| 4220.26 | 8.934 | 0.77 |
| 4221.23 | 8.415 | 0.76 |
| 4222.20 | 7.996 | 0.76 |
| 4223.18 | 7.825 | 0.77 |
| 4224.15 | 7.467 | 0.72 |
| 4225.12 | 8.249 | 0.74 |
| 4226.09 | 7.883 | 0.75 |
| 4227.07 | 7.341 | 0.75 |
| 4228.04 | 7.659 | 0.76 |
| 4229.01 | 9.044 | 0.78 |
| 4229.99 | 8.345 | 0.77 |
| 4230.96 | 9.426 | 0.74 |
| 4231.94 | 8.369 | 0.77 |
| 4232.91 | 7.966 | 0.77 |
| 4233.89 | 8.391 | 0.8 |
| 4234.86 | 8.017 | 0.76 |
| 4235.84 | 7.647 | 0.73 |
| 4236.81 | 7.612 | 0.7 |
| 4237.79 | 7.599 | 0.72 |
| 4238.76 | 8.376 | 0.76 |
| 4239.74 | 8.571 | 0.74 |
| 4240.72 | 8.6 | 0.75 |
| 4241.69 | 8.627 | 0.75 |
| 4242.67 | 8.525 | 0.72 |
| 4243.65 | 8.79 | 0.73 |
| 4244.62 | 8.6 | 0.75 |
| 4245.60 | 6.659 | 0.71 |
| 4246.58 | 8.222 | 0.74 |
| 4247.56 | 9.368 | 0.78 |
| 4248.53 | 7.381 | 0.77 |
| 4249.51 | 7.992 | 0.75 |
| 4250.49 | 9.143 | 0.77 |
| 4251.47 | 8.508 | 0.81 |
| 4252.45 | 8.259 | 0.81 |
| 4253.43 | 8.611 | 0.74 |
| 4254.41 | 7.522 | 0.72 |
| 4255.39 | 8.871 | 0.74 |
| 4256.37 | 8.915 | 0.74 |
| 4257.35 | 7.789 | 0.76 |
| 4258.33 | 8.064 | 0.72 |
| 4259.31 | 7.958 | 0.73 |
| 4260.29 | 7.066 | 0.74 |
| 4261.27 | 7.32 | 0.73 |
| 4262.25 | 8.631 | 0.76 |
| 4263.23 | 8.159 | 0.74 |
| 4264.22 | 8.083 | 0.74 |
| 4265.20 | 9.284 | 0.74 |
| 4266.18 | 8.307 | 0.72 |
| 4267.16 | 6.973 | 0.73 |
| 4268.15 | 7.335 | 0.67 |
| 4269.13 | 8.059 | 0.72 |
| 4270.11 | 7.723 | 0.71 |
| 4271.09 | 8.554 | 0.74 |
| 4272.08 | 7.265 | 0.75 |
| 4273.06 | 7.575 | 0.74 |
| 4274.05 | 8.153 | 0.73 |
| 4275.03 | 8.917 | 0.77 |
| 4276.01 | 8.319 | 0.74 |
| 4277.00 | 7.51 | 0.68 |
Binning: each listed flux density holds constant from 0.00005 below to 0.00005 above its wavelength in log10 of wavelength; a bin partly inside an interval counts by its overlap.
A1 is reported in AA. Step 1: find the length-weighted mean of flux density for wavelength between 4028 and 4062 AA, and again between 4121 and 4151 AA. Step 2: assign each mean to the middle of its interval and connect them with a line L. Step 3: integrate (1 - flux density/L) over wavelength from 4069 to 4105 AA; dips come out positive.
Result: 1.4 AA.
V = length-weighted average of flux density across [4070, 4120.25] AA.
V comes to 8.21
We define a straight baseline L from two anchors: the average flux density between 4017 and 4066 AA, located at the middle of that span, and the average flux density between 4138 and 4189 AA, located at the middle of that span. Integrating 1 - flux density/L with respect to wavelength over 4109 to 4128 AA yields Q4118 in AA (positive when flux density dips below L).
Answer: 1.4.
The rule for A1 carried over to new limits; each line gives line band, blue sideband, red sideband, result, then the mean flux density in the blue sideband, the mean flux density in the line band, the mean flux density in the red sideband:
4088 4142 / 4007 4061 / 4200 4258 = 4.49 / 9.21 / 8.07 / 8.25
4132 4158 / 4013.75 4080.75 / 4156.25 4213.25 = 0.44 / 9.29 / 8.62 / 8.55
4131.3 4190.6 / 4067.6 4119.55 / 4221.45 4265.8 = -2.71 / 8.26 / 8.61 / 8.2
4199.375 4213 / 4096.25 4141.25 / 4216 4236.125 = -0.09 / 7.99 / 8.28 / 8.27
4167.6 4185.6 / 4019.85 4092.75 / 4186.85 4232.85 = 0.27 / 9.18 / 8.46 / 8.43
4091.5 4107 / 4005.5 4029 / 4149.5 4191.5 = 3.10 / 9.18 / 7.09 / 8.59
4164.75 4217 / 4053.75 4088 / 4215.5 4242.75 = 0.15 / 9.38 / 8.5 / 8.26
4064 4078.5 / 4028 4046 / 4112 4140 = -0.95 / 9.01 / 9.43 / 8.59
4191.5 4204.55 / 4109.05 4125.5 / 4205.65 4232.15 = -0.94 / 7.99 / 8.81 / 8.27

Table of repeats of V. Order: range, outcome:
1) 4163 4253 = 8.42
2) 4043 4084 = 9.31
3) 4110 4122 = 7.98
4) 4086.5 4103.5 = 7.92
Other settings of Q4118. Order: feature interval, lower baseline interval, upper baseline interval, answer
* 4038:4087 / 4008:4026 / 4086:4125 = -4.7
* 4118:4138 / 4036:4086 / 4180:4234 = 0.5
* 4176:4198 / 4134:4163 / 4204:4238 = -1.0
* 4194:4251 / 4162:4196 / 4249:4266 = 0.9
